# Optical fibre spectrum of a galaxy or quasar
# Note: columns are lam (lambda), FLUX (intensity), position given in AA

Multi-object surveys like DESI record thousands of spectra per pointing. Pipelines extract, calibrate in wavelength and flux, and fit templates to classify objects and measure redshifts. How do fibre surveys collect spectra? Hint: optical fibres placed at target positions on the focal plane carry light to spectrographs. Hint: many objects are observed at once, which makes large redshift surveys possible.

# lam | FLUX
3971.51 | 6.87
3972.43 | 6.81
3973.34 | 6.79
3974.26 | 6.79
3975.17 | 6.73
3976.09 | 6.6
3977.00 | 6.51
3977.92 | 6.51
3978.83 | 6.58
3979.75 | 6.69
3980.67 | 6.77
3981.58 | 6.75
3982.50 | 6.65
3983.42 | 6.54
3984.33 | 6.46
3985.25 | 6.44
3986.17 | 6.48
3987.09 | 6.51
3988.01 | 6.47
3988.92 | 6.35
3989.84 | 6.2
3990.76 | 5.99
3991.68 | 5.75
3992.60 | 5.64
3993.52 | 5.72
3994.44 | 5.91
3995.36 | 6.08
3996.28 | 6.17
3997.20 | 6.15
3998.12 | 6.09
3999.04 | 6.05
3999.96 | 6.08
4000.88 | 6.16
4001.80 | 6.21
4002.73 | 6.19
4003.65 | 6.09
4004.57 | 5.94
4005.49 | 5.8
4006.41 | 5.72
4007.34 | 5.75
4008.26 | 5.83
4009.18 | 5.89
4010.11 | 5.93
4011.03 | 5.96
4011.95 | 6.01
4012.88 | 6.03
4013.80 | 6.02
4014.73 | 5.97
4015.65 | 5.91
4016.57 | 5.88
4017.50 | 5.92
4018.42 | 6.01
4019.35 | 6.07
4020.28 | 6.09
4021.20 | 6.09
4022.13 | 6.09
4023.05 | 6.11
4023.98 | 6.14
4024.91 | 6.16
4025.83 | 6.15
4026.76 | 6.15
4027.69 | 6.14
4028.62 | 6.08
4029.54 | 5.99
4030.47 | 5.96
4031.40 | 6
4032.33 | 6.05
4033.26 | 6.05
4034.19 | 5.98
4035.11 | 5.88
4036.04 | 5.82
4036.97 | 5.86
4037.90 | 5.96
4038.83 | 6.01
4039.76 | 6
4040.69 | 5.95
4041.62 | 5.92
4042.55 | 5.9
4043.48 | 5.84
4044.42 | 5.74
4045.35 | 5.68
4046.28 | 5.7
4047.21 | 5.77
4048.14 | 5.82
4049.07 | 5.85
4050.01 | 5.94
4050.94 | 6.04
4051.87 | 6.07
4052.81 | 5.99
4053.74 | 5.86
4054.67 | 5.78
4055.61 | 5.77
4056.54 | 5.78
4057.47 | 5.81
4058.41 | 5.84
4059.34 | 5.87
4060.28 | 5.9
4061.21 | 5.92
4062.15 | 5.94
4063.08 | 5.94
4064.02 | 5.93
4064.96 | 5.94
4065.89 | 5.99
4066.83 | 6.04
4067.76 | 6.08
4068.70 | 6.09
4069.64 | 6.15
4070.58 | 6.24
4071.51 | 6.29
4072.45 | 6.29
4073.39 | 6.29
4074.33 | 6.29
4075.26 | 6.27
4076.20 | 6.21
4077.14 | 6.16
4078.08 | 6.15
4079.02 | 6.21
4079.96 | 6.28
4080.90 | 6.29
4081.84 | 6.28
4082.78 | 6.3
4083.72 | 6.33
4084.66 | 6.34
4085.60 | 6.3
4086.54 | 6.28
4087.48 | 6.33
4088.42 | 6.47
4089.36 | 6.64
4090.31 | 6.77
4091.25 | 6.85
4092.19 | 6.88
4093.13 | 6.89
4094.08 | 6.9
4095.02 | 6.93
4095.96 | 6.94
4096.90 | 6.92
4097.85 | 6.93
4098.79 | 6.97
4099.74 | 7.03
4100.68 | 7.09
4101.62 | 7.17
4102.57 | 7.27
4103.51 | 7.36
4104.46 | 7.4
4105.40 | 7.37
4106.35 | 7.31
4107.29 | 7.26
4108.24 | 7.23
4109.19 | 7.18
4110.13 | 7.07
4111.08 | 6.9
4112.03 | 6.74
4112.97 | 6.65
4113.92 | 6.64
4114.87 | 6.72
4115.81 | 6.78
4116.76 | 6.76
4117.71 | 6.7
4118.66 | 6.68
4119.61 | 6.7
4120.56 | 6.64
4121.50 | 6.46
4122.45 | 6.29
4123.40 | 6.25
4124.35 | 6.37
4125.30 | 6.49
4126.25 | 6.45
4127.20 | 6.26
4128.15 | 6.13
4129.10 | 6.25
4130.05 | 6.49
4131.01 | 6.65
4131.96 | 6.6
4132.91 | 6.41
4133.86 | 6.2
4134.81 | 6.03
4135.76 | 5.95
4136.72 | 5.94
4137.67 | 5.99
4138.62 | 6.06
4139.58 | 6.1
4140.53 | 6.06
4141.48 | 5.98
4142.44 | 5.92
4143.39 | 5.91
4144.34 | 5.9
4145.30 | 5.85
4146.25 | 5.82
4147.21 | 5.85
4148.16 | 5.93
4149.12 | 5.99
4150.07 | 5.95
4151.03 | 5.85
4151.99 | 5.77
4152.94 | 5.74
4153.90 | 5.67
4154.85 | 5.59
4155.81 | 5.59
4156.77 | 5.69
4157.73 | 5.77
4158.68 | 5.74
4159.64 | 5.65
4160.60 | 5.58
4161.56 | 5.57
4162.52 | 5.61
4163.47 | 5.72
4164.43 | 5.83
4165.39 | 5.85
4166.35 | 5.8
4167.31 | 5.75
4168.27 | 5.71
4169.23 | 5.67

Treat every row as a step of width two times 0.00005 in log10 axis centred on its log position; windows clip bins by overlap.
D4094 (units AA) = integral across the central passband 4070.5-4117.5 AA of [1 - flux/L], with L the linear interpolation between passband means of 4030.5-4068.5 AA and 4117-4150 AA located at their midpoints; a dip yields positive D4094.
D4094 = -4.9 AA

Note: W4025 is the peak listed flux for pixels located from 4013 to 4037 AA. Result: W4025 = 6.16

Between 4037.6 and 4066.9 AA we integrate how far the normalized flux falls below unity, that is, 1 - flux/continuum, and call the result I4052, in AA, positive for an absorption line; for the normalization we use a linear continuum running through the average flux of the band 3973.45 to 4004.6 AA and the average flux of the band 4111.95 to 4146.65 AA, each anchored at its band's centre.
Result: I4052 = 2.0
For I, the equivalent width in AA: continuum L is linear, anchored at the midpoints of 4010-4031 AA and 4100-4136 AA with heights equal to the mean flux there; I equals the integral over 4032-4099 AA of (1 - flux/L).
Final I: 2.06 AA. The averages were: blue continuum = 6.04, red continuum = 6.72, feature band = 6.16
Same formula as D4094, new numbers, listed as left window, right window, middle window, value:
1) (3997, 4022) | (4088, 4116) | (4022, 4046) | 1.0 AA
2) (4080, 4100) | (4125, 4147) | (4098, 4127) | -2.1 AA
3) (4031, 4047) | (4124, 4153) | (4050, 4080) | -0.4 AA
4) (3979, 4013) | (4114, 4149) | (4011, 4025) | 0.3 AA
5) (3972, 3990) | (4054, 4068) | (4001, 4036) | 1.4 AA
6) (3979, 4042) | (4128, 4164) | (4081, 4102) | -2.5 AA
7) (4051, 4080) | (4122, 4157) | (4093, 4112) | -3.3 AA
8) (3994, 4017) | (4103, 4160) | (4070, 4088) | -0.2 AA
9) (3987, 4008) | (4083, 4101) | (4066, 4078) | 0.7 AA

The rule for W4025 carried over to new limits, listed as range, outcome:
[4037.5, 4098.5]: 6.94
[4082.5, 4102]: 7.17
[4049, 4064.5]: 6.07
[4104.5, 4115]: 7.37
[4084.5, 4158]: 7.4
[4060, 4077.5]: 6.29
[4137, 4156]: 6.1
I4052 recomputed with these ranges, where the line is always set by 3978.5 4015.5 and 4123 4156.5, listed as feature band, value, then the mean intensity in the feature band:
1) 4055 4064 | 0.4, 5.86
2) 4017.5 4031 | 0.1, 6.08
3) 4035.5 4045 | 0.3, 5.89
